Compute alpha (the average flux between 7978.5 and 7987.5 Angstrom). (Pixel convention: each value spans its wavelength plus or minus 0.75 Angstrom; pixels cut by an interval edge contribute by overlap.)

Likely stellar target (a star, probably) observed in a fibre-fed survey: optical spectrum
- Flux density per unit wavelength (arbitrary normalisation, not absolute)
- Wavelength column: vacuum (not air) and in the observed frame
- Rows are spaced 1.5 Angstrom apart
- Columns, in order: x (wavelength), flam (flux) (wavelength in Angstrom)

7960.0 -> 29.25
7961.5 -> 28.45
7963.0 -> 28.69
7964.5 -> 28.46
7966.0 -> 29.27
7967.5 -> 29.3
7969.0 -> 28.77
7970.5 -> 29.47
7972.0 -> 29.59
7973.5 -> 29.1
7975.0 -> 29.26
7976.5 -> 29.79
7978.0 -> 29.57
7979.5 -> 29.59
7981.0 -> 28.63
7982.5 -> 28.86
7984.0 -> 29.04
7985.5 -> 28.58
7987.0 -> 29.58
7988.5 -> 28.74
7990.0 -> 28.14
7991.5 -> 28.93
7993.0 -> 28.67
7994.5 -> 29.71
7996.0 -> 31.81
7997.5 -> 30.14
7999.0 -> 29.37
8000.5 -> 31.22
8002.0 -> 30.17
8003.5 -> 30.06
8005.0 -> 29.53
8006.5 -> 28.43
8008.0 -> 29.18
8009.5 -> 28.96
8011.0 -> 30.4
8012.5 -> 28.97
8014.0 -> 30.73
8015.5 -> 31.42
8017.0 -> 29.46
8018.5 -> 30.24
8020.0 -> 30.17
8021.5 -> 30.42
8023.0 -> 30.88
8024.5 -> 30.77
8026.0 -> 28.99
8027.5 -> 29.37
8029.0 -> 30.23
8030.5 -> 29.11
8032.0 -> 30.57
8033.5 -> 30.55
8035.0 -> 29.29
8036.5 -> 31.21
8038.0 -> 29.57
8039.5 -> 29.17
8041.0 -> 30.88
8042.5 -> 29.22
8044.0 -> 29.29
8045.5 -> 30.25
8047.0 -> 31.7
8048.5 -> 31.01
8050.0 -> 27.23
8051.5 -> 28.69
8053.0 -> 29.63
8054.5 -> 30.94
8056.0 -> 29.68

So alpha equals 29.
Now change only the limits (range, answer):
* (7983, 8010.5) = 29.5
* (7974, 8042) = 29.7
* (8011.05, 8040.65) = 30.1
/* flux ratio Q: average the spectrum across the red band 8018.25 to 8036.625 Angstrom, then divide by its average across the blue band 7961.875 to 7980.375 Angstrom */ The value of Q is 1.03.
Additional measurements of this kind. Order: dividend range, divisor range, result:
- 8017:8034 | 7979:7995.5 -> 1.04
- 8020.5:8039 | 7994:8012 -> 1.01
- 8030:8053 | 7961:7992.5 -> 1.03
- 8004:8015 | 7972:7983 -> 1.01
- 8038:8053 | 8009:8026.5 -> 0.99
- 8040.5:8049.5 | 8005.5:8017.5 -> 1.02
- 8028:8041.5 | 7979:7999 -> 1.03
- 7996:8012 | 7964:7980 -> 1.02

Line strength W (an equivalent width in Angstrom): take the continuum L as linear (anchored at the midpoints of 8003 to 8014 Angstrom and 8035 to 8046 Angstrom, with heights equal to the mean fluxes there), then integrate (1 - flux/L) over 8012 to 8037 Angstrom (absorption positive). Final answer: -0.4 Angstrom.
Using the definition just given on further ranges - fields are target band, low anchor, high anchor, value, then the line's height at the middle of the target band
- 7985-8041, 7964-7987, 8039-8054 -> -0.7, 29.5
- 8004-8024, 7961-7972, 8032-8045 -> -0.2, 29.6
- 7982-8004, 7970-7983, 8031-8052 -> 0.0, 29.5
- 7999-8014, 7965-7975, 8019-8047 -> 0.0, 29.7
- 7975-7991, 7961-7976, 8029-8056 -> 0.1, 29.2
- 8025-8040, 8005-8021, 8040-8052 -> 0.0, 29.8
